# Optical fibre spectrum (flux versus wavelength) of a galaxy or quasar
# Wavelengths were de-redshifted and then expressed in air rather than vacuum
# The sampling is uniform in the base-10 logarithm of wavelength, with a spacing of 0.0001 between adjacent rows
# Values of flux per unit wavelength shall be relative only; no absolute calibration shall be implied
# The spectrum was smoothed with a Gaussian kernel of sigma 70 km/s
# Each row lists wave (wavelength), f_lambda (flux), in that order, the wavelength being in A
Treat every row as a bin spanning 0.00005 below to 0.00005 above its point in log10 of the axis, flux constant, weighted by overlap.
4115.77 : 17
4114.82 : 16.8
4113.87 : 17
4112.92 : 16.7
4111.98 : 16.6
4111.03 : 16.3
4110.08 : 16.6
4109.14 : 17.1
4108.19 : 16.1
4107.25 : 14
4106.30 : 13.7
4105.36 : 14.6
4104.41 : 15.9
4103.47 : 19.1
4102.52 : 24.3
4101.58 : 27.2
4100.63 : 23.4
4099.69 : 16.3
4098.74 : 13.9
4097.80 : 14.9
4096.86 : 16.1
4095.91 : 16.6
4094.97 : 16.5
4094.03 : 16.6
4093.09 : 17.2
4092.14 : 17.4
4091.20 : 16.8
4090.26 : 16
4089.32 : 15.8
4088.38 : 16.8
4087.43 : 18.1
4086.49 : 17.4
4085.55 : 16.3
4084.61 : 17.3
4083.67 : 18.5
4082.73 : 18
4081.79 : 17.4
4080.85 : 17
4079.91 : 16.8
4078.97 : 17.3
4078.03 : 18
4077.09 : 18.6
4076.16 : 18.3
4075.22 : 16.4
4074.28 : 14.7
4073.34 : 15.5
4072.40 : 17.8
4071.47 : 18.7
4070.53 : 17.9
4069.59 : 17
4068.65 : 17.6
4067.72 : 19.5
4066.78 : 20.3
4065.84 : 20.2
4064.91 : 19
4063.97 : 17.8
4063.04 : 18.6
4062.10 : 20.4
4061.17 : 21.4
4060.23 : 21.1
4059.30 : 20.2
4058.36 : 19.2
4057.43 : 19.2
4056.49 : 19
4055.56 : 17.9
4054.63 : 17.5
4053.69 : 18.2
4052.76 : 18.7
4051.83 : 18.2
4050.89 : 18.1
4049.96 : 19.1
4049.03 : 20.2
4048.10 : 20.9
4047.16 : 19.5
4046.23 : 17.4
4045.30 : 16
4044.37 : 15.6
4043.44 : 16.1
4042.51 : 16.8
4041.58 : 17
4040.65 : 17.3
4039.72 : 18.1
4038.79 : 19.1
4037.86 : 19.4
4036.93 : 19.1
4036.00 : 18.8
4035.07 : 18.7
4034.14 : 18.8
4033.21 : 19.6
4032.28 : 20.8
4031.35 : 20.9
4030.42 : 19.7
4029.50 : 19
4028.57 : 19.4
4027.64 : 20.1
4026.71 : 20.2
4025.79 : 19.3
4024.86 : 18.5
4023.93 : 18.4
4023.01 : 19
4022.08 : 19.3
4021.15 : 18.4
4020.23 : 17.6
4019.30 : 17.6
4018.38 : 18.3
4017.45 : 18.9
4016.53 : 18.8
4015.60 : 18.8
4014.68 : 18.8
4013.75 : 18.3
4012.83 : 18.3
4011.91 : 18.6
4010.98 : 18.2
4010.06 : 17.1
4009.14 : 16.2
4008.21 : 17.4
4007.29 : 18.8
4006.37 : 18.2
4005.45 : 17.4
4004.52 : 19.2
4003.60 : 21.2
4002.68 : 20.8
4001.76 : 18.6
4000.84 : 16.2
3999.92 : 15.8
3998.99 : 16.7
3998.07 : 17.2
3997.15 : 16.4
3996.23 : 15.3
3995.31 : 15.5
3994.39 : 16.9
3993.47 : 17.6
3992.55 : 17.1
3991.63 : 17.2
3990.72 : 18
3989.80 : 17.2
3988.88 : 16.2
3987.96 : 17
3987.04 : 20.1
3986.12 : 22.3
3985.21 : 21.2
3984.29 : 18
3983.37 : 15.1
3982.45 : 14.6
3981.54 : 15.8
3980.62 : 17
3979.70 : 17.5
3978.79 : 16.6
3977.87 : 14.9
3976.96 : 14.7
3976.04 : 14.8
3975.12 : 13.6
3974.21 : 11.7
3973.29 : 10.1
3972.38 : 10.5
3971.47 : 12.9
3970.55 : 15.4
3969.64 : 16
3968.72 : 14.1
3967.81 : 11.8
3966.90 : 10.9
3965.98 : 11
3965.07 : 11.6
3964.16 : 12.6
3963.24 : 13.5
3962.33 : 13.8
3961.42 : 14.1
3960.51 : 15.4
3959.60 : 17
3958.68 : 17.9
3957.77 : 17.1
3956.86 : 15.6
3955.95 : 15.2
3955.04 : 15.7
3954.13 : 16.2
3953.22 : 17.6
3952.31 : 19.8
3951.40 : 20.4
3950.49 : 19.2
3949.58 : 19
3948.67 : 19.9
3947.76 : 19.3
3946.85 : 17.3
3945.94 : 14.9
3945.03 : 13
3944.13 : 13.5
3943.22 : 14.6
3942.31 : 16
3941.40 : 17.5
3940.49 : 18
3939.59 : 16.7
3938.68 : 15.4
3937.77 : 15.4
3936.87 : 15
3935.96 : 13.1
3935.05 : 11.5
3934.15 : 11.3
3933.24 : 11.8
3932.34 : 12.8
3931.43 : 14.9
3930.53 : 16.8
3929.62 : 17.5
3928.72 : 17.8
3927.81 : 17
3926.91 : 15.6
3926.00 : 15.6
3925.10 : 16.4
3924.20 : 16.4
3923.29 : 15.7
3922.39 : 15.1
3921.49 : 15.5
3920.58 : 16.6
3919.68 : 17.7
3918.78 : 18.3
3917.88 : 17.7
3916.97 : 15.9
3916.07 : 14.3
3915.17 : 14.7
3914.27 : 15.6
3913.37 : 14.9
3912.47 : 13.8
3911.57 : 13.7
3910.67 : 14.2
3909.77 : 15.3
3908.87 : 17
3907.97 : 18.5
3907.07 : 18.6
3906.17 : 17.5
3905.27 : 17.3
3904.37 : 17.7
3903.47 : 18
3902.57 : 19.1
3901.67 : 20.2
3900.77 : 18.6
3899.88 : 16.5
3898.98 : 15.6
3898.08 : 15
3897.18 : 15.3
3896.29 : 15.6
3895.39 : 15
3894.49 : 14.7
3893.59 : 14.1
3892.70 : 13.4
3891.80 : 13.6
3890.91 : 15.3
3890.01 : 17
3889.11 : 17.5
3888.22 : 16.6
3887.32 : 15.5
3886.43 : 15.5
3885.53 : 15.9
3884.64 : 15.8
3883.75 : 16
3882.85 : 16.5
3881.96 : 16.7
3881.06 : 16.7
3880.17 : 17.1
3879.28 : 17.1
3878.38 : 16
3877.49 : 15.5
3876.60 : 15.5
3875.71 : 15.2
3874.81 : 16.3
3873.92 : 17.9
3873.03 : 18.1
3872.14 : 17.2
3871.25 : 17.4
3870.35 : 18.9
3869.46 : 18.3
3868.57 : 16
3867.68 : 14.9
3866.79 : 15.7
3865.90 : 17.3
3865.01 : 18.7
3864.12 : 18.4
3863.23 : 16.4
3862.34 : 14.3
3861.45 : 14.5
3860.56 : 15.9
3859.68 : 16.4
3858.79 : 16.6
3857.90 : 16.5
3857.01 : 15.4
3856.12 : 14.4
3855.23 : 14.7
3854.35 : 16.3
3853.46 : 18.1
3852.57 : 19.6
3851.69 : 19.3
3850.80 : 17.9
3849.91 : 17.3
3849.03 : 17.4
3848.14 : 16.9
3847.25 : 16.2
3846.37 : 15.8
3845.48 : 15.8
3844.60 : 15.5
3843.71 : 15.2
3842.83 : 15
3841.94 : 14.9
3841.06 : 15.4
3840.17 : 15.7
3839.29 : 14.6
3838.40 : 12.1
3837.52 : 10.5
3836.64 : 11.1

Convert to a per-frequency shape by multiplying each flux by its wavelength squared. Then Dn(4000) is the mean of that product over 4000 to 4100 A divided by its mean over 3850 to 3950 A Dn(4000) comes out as 1.21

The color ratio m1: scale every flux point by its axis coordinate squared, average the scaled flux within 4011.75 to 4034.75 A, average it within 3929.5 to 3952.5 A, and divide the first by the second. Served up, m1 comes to 1.2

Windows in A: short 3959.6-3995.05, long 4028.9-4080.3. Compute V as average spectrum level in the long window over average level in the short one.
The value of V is 1.21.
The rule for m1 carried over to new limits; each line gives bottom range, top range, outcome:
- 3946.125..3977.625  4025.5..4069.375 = 1.30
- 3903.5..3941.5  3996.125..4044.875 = 1.22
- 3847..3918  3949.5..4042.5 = 1.11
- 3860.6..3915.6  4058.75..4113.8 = 1.20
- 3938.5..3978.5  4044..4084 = 1.27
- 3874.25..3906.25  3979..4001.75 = 1.11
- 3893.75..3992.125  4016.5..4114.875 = 1.21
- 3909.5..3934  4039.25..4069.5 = 1.28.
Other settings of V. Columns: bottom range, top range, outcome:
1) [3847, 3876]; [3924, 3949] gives 0.92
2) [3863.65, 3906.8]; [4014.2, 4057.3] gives 1.13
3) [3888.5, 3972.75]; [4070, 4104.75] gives 1.12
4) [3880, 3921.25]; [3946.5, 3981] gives 0.94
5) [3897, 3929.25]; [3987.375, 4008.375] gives 1.06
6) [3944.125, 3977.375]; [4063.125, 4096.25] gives 1.16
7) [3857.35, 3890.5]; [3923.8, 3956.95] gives 0.97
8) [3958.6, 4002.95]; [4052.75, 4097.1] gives 1.15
